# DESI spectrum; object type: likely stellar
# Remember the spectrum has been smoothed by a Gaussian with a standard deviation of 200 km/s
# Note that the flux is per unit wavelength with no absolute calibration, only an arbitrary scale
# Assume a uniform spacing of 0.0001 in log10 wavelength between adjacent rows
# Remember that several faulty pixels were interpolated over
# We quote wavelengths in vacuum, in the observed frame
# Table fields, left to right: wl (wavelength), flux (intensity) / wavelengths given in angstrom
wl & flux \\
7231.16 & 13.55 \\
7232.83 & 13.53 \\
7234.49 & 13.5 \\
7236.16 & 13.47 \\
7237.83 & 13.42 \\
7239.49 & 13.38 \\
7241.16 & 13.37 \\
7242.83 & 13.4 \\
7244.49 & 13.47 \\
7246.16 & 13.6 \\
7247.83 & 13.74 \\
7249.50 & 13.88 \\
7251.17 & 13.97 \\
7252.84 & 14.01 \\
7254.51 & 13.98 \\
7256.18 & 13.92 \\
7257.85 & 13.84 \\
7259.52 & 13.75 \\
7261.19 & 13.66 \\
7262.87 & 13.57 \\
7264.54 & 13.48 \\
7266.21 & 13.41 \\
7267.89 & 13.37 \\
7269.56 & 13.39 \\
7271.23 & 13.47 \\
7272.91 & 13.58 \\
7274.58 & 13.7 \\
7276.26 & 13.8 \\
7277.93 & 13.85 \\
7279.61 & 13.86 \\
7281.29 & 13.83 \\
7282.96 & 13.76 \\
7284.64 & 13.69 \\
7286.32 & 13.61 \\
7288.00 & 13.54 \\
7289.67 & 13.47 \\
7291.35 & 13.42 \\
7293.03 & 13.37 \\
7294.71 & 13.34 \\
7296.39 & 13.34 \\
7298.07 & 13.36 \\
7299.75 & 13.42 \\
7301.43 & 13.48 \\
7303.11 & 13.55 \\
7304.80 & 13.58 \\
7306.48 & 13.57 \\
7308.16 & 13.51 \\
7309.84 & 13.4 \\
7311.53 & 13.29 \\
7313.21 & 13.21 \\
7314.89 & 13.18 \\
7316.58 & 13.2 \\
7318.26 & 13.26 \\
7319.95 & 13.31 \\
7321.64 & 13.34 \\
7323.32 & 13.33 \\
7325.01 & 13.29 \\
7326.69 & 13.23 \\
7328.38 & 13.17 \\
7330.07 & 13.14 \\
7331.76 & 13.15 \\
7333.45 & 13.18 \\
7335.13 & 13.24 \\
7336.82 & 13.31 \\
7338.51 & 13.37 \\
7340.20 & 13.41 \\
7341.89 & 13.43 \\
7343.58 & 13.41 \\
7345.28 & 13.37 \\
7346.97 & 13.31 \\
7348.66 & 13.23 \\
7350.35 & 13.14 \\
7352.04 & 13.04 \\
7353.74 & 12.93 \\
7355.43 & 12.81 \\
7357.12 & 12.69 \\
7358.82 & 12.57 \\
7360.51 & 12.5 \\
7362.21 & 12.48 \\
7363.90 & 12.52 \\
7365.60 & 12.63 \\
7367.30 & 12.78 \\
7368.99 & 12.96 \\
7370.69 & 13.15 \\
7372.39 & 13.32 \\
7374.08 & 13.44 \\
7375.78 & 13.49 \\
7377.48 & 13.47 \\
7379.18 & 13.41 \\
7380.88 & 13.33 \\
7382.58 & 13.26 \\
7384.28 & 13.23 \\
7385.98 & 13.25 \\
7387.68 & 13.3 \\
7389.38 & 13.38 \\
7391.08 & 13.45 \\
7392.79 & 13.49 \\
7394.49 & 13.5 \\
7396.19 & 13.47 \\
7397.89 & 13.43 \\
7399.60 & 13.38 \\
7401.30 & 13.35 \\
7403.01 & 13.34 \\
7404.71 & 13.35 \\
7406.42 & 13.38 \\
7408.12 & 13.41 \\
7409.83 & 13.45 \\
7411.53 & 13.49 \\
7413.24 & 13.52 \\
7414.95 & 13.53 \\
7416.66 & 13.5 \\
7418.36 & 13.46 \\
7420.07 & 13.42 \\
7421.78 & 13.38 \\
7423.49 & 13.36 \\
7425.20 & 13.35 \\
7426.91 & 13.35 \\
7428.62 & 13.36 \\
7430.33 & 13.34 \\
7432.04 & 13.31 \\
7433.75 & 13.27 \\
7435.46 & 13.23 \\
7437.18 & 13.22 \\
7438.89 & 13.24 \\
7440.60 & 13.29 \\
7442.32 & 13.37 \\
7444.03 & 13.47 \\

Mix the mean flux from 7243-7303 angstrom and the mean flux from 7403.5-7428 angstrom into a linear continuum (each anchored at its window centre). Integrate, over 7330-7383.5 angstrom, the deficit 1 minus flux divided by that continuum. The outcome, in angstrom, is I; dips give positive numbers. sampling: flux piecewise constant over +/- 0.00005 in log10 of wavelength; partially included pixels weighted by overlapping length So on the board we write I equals 1.6 angstrom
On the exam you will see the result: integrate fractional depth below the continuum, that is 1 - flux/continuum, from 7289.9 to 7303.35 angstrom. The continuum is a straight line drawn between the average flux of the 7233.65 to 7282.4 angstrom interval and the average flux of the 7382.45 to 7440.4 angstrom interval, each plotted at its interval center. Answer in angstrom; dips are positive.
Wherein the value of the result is 0.2 angstrom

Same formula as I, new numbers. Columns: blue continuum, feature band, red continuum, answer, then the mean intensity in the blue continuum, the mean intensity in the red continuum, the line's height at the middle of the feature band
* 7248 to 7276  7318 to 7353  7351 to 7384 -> -0.2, 13.7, 13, 13.2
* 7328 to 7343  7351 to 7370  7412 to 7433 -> 0.8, 13.3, 13.4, 13.3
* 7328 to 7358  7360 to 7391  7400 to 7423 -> 0.4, 13.2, 13.4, 13.3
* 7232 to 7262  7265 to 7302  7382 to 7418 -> 0.1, 13.7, 13.4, 13.6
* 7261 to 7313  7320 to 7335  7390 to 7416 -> 0.3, 13.5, 13.4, 13.5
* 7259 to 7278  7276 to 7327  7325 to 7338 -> -0.3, 13.6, 13.2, 13.4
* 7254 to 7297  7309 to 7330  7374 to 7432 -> 0.4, 13.6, 13.4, 13.5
